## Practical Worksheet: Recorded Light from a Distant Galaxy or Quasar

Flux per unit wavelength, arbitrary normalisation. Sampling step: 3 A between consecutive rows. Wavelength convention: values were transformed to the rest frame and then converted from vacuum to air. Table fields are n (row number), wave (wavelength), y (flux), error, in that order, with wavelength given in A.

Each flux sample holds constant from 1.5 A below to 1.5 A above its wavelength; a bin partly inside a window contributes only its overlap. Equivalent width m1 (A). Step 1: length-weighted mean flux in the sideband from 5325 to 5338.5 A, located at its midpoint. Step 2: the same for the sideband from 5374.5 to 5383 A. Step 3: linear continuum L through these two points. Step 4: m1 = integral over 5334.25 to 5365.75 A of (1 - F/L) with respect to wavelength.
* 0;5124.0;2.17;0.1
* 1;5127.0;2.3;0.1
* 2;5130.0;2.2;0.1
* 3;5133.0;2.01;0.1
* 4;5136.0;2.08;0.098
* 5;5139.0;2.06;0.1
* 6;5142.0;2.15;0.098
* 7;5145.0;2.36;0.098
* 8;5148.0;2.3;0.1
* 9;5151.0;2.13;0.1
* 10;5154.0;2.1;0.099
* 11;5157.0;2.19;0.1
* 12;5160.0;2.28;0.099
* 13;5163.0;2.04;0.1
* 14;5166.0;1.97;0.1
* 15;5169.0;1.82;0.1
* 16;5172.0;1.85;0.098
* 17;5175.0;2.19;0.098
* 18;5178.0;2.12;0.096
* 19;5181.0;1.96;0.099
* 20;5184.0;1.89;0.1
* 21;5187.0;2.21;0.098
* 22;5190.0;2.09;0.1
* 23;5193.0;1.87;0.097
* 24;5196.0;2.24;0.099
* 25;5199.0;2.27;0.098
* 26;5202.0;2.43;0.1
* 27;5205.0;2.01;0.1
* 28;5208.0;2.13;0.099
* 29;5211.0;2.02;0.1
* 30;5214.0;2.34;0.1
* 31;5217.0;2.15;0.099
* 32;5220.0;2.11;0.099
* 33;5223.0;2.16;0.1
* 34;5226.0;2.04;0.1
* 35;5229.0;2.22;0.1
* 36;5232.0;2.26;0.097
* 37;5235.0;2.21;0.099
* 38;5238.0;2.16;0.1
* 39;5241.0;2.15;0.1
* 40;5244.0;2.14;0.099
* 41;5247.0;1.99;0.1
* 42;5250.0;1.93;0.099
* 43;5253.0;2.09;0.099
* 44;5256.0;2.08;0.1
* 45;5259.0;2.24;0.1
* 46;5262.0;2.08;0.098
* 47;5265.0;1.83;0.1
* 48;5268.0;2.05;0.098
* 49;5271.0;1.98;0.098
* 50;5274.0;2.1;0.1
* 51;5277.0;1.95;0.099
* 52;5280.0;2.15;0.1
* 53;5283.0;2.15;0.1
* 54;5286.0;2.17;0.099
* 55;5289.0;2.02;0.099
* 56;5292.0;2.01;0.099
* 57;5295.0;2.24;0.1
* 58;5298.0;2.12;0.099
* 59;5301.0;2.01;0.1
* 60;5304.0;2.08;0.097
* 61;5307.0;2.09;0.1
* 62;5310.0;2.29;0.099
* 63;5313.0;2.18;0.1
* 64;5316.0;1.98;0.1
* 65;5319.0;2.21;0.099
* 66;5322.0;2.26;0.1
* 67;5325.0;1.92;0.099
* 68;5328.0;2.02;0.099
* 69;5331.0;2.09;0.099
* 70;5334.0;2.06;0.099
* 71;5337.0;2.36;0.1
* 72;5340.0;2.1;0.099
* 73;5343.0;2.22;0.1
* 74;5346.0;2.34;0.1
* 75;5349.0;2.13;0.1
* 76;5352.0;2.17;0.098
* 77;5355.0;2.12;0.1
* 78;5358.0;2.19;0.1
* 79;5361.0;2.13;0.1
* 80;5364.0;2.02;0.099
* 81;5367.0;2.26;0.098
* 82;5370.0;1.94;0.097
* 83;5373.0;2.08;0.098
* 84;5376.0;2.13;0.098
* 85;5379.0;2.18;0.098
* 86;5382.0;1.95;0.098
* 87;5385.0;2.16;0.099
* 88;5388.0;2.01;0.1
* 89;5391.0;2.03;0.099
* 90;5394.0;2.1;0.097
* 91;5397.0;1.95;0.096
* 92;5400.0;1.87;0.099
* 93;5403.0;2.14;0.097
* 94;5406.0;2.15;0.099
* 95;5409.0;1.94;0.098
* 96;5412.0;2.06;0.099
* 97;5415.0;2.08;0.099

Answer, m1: -1.1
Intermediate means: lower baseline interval 2.11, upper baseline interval 2.09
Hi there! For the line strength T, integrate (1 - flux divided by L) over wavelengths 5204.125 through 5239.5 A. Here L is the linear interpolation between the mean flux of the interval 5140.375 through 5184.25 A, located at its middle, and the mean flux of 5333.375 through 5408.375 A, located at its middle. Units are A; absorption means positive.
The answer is -0.9 A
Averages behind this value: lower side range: 2.1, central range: 2.15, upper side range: 2.11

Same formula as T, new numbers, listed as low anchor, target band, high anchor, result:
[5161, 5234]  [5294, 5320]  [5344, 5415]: -0.4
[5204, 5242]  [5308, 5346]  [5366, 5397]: -0.8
